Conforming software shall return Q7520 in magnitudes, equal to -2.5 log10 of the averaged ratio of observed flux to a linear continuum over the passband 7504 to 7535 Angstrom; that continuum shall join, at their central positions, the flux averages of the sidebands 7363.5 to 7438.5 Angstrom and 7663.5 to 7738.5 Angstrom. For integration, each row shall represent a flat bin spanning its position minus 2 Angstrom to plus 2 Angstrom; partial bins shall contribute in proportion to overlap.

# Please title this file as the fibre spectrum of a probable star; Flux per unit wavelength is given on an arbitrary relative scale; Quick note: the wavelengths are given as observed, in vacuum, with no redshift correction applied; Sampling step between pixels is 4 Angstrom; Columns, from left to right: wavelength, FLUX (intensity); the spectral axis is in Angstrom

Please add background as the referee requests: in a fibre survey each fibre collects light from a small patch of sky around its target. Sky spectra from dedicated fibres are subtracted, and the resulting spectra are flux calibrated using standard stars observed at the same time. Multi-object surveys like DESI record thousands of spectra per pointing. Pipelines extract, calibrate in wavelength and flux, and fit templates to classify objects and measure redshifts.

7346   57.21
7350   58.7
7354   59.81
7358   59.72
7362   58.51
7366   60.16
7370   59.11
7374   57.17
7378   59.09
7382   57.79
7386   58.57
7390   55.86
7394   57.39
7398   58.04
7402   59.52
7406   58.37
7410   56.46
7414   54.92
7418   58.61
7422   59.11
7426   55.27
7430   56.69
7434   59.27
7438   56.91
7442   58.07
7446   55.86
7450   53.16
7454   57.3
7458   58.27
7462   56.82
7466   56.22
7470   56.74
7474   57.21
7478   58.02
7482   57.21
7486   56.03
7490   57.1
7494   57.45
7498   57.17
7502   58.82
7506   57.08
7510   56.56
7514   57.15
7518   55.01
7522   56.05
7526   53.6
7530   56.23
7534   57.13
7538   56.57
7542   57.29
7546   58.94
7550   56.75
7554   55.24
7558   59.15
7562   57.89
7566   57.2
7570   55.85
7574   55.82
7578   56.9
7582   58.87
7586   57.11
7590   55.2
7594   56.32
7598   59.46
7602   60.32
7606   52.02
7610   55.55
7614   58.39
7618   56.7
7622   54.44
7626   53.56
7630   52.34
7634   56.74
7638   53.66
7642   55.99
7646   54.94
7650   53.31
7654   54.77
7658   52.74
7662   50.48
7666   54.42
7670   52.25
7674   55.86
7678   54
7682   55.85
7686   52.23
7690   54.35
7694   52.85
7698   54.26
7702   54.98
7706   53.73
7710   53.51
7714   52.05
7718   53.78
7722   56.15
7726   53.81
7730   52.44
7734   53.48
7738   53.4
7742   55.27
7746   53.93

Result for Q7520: 0.00 mag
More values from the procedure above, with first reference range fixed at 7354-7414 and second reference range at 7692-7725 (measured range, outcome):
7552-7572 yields -0.023 mag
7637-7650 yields 0.001 mag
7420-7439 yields 0.002 mag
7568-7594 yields -0.019 mag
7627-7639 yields 0.013 mag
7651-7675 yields 0.024 mag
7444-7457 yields 0.032 mag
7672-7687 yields -0.007 mag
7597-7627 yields -0.021 mag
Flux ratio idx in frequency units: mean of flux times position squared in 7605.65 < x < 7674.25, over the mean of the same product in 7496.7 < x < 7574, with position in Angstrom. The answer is 0.98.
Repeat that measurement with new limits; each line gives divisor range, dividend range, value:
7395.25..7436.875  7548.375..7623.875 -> 1.03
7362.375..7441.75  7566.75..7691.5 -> 1.01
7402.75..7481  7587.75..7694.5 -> 1.01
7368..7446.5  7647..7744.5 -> 1.01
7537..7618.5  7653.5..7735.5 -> 0.97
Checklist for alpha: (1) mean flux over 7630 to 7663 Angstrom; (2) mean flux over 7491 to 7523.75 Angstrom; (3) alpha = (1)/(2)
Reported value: 0.95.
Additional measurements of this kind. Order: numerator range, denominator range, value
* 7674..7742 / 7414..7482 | 0.95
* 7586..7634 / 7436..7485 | 0.98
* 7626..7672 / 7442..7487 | 0.95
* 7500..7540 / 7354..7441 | 0.97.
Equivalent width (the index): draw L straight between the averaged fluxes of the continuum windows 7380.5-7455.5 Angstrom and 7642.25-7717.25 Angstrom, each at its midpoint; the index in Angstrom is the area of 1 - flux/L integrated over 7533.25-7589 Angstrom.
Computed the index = -1.9 Angstrom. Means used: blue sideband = 57.2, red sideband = 53.8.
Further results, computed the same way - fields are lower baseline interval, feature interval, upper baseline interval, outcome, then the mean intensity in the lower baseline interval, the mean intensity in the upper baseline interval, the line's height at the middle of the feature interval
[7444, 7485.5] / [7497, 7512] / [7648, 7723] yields -0.3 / 56.7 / 53.7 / 56.1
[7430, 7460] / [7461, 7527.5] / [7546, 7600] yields 0.3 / 57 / 57.1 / 57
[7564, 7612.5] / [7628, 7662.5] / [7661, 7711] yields 0.6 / 56.7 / 53.8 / 55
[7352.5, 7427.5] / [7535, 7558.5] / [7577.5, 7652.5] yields -0.3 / 58.1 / 55.9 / 56.5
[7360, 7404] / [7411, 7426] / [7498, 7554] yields 0.2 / 58.3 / 56.7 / 57.9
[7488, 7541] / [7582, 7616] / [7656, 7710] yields -1.1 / 56.6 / 53.7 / 55.1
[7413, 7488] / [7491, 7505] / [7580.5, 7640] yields -0.3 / 57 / 56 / 56.7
